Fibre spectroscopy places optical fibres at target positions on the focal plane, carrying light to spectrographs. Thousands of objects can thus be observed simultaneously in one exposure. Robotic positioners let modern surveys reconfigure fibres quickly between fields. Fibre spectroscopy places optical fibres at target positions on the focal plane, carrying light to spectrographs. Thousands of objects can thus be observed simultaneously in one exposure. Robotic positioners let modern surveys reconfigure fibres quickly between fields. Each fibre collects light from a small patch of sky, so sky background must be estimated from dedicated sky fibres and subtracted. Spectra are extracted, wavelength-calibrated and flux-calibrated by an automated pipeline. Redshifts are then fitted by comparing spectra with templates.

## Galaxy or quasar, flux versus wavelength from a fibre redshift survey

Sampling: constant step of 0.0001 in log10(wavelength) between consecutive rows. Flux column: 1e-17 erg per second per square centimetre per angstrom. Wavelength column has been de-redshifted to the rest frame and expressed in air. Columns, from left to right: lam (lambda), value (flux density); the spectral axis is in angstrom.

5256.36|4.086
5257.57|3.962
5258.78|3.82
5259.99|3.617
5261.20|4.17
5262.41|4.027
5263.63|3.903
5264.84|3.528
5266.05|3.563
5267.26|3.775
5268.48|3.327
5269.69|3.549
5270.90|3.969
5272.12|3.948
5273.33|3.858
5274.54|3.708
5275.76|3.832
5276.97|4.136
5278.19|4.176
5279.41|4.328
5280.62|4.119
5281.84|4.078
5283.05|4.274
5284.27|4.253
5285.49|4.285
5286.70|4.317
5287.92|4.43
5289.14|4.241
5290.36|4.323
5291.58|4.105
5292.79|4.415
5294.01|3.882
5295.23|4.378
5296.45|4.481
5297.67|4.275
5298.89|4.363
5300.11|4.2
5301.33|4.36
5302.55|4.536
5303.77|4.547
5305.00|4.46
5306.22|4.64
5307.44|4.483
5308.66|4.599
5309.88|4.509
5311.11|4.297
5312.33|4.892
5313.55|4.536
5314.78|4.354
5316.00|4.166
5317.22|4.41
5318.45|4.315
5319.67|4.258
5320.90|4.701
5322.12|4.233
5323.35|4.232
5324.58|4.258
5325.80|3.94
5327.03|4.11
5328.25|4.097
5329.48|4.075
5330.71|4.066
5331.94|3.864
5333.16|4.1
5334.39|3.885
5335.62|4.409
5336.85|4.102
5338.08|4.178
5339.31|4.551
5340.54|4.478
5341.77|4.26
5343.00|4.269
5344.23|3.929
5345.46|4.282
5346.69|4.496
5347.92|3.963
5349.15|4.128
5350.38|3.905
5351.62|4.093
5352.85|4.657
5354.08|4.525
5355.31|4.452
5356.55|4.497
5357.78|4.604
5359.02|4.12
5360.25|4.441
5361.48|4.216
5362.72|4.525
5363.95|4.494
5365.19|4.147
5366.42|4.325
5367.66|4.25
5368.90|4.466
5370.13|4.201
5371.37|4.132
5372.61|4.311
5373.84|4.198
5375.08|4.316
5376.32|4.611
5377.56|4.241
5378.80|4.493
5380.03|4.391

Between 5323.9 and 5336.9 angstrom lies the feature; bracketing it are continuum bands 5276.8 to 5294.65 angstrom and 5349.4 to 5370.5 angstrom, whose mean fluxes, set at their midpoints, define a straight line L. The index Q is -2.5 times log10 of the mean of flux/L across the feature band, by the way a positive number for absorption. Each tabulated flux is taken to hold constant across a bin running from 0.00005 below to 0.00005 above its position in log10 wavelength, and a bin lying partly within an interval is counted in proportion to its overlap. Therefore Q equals 0.06 mag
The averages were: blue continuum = 4.23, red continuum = 4.35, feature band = 4.08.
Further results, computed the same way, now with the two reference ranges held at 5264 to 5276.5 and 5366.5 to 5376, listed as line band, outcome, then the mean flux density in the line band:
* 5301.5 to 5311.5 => -0.151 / 4.5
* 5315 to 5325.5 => -0.083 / 4.31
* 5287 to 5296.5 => -0.116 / 4.27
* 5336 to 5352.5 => -0.022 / 4.21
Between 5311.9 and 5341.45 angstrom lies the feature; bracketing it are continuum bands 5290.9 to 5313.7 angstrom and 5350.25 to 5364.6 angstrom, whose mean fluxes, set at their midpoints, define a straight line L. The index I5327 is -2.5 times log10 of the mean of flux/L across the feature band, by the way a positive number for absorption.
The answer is 0.04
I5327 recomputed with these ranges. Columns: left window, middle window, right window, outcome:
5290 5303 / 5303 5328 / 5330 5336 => -0.06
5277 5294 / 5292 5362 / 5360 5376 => -0.01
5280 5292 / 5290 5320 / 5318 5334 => -0.05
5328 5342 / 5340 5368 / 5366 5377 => -0.02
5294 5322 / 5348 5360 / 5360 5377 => 0.01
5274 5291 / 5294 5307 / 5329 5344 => -0.06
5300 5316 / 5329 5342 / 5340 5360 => 0.05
